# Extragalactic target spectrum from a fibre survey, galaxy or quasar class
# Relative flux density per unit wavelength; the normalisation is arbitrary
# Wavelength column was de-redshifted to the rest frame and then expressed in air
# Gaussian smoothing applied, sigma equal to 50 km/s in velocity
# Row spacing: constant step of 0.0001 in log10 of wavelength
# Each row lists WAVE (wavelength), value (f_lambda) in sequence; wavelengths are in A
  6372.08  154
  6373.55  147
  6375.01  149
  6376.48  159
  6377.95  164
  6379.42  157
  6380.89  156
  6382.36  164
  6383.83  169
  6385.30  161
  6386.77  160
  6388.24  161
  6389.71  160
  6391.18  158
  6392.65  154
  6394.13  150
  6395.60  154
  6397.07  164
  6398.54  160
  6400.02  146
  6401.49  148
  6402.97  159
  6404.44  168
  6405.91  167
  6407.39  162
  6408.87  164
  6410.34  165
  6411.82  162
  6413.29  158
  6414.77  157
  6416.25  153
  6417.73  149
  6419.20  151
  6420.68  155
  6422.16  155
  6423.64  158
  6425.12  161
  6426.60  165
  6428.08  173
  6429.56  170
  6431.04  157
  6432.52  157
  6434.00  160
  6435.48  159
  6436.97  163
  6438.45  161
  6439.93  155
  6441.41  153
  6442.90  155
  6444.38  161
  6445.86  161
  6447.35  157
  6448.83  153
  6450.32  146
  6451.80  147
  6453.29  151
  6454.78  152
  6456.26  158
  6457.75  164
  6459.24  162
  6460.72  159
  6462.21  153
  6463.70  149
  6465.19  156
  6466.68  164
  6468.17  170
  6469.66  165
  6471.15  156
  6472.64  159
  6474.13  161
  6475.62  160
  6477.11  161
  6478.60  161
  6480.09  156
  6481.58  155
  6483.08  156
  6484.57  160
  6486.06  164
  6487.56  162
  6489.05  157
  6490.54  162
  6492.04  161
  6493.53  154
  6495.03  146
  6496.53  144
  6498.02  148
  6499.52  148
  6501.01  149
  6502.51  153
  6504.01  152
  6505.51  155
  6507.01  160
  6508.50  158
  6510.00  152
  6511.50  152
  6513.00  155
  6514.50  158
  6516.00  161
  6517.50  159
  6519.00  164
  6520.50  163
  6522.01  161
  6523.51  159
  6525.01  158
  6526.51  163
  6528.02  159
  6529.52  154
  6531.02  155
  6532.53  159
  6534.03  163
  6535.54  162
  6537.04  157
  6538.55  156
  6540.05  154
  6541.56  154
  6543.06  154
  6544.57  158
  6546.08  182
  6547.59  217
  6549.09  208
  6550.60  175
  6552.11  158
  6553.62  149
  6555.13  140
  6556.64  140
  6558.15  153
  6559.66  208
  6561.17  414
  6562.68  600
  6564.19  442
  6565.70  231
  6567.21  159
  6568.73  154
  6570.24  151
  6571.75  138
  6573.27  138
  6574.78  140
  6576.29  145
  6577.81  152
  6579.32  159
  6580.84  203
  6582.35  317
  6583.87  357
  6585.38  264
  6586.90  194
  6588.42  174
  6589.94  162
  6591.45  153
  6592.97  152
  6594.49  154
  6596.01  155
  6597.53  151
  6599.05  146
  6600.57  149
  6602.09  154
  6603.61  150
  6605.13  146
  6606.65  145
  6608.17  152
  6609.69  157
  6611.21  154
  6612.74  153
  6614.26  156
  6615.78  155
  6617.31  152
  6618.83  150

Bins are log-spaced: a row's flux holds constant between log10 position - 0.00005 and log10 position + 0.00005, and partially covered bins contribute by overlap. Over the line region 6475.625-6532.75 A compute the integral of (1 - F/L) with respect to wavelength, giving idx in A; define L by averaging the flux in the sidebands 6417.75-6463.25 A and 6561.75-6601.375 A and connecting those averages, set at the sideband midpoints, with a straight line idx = 7.2 A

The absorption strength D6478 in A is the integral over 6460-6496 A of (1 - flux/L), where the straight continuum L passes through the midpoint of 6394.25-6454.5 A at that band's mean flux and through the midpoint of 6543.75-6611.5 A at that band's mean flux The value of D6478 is 2.5 A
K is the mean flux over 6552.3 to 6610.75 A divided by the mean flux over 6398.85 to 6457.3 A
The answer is 1.24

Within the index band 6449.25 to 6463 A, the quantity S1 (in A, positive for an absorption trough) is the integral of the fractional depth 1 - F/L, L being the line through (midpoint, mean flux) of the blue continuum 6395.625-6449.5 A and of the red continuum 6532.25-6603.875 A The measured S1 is 1.0 A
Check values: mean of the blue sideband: 159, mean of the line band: 155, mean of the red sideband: 192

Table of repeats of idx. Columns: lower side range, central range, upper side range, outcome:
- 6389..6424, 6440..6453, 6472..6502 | 0.23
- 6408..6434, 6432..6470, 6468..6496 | 0.46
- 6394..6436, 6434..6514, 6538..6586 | 9.88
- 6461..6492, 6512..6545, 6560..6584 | 7.24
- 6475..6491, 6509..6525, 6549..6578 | 2.01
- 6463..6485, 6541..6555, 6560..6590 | 2.85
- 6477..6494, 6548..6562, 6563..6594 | -0.24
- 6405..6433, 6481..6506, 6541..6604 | 3.29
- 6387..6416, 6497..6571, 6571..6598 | -1.62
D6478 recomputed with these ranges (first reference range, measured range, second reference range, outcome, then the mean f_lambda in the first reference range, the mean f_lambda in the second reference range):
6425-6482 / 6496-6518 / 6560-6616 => 2.6 A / 159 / 197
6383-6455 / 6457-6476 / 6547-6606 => 1.2 A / 158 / 199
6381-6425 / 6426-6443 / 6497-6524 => -0.3 A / 158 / 156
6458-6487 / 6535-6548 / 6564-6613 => 0.4 A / 159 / 178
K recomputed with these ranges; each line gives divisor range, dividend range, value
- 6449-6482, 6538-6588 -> 1.32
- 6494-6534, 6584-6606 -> 1.09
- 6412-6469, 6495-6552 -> 1.02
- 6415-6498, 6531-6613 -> 1.19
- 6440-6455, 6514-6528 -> 1.04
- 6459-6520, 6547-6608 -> 1.25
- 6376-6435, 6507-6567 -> 1.18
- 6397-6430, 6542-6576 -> 1.31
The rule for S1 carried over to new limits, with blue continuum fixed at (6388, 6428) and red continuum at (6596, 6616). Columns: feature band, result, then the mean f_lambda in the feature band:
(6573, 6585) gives -4.2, 206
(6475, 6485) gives -0.2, 158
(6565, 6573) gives -0.6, 164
